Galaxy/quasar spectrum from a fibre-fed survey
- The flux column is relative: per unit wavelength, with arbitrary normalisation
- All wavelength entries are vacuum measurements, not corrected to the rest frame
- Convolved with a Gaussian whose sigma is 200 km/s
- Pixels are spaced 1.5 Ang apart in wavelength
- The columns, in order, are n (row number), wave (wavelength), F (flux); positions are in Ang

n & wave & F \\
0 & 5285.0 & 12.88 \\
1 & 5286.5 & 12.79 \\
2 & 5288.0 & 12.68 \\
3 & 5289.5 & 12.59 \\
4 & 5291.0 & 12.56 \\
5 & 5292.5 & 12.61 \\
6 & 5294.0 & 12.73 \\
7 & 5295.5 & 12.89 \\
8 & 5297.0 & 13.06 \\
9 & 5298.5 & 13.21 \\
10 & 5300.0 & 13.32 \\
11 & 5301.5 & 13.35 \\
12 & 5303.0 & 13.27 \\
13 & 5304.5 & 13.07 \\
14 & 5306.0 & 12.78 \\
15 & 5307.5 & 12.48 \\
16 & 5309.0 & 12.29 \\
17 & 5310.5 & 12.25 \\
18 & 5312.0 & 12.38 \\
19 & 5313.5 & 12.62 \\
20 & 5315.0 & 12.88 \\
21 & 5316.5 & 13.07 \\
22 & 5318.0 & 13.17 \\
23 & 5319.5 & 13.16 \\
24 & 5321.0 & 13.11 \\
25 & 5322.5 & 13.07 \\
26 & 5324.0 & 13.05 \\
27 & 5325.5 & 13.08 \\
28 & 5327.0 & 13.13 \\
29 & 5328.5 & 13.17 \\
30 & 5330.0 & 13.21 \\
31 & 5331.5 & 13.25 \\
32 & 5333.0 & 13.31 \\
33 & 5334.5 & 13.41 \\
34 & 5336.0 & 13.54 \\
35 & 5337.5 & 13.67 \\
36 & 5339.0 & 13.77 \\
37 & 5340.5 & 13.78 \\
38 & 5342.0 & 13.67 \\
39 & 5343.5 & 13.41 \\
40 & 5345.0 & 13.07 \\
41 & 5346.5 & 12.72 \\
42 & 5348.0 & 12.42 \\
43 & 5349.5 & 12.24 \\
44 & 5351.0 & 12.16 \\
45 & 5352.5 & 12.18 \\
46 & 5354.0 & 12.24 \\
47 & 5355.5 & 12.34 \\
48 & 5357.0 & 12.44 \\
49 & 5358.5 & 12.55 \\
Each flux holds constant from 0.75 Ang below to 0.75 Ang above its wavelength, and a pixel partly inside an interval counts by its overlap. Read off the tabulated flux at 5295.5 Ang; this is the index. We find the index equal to 12.89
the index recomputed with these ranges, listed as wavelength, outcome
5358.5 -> 12.55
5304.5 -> 13.07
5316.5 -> 13.07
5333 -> 13.31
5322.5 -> 13.07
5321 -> 13.11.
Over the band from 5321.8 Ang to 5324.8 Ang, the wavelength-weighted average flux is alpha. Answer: 13.1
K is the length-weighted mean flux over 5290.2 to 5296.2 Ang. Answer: 12.7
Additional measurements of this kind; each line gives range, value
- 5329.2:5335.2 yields 13.3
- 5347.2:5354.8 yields 12.3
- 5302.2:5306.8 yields 13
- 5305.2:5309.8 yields 12.5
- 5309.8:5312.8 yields 12.3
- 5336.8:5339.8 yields 13.7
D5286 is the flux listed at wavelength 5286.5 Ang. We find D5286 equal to 12.79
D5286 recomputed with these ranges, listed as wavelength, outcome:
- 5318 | 13.17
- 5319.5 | 13.16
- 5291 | 12.56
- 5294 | 12.73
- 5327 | 13.13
